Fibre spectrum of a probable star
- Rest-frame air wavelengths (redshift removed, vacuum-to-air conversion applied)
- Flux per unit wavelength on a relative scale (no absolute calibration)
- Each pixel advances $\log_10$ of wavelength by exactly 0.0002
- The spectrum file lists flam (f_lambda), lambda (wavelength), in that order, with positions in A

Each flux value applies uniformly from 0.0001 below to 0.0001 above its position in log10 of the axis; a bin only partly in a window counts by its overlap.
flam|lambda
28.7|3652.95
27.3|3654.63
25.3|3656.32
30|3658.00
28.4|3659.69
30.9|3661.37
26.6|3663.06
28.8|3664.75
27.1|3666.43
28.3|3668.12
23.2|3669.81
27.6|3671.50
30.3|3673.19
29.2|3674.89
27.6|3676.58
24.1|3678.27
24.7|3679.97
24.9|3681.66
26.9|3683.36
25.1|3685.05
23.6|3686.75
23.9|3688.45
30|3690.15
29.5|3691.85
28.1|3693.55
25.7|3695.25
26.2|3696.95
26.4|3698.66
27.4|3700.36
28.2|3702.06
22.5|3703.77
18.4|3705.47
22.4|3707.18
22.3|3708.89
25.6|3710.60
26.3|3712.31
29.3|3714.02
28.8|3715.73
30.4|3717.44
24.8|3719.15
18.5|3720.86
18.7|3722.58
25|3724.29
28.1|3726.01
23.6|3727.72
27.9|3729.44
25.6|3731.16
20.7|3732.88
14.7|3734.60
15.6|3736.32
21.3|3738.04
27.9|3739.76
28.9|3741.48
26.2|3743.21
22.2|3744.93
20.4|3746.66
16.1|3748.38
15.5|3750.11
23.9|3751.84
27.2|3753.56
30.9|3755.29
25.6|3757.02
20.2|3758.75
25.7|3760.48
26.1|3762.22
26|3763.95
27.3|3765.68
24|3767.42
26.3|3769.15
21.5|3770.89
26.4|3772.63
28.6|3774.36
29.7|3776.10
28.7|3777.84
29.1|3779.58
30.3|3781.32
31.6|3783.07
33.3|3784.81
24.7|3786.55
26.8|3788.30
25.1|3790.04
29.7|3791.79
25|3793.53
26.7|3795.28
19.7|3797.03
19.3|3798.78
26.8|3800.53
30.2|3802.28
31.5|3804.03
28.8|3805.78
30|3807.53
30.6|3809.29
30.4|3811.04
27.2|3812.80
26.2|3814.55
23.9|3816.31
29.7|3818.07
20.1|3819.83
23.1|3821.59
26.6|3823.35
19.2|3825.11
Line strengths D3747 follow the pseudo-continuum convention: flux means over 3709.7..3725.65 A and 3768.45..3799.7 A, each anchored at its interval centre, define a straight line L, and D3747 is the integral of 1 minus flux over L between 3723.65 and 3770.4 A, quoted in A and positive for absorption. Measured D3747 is 3.96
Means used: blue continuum 25.3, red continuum 26.8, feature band 23.8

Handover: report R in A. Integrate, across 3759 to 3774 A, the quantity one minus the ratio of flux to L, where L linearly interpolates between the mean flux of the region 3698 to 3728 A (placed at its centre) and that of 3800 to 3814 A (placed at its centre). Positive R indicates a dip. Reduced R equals 1.2 A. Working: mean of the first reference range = 24.8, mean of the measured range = 25.3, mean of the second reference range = 29.4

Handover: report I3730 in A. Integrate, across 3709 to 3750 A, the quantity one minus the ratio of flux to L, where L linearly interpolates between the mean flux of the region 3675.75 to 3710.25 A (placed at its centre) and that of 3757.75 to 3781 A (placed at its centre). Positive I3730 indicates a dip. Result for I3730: 3.5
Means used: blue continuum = 25.4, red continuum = 26.2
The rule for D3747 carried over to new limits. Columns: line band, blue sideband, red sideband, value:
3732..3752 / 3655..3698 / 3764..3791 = 4.6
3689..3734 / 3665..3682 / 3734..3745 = -1.7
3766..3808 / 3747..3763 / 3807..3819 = -2.0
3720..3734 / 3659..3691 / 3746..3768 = 0.9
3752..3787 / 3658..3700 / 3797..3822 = -0.3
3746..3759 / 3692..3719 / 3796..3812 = 2.0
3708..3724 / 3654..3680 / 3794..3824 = 1.3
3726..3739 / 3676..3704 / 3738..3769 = 1.6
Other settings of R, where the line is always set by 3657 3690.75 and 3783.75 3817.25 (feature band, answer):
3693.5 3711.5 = 1.6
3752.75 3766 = 0.5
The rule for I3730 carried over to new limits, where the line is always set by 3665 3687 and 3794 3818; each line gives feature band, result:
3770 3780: -0.1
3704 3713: 1.3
